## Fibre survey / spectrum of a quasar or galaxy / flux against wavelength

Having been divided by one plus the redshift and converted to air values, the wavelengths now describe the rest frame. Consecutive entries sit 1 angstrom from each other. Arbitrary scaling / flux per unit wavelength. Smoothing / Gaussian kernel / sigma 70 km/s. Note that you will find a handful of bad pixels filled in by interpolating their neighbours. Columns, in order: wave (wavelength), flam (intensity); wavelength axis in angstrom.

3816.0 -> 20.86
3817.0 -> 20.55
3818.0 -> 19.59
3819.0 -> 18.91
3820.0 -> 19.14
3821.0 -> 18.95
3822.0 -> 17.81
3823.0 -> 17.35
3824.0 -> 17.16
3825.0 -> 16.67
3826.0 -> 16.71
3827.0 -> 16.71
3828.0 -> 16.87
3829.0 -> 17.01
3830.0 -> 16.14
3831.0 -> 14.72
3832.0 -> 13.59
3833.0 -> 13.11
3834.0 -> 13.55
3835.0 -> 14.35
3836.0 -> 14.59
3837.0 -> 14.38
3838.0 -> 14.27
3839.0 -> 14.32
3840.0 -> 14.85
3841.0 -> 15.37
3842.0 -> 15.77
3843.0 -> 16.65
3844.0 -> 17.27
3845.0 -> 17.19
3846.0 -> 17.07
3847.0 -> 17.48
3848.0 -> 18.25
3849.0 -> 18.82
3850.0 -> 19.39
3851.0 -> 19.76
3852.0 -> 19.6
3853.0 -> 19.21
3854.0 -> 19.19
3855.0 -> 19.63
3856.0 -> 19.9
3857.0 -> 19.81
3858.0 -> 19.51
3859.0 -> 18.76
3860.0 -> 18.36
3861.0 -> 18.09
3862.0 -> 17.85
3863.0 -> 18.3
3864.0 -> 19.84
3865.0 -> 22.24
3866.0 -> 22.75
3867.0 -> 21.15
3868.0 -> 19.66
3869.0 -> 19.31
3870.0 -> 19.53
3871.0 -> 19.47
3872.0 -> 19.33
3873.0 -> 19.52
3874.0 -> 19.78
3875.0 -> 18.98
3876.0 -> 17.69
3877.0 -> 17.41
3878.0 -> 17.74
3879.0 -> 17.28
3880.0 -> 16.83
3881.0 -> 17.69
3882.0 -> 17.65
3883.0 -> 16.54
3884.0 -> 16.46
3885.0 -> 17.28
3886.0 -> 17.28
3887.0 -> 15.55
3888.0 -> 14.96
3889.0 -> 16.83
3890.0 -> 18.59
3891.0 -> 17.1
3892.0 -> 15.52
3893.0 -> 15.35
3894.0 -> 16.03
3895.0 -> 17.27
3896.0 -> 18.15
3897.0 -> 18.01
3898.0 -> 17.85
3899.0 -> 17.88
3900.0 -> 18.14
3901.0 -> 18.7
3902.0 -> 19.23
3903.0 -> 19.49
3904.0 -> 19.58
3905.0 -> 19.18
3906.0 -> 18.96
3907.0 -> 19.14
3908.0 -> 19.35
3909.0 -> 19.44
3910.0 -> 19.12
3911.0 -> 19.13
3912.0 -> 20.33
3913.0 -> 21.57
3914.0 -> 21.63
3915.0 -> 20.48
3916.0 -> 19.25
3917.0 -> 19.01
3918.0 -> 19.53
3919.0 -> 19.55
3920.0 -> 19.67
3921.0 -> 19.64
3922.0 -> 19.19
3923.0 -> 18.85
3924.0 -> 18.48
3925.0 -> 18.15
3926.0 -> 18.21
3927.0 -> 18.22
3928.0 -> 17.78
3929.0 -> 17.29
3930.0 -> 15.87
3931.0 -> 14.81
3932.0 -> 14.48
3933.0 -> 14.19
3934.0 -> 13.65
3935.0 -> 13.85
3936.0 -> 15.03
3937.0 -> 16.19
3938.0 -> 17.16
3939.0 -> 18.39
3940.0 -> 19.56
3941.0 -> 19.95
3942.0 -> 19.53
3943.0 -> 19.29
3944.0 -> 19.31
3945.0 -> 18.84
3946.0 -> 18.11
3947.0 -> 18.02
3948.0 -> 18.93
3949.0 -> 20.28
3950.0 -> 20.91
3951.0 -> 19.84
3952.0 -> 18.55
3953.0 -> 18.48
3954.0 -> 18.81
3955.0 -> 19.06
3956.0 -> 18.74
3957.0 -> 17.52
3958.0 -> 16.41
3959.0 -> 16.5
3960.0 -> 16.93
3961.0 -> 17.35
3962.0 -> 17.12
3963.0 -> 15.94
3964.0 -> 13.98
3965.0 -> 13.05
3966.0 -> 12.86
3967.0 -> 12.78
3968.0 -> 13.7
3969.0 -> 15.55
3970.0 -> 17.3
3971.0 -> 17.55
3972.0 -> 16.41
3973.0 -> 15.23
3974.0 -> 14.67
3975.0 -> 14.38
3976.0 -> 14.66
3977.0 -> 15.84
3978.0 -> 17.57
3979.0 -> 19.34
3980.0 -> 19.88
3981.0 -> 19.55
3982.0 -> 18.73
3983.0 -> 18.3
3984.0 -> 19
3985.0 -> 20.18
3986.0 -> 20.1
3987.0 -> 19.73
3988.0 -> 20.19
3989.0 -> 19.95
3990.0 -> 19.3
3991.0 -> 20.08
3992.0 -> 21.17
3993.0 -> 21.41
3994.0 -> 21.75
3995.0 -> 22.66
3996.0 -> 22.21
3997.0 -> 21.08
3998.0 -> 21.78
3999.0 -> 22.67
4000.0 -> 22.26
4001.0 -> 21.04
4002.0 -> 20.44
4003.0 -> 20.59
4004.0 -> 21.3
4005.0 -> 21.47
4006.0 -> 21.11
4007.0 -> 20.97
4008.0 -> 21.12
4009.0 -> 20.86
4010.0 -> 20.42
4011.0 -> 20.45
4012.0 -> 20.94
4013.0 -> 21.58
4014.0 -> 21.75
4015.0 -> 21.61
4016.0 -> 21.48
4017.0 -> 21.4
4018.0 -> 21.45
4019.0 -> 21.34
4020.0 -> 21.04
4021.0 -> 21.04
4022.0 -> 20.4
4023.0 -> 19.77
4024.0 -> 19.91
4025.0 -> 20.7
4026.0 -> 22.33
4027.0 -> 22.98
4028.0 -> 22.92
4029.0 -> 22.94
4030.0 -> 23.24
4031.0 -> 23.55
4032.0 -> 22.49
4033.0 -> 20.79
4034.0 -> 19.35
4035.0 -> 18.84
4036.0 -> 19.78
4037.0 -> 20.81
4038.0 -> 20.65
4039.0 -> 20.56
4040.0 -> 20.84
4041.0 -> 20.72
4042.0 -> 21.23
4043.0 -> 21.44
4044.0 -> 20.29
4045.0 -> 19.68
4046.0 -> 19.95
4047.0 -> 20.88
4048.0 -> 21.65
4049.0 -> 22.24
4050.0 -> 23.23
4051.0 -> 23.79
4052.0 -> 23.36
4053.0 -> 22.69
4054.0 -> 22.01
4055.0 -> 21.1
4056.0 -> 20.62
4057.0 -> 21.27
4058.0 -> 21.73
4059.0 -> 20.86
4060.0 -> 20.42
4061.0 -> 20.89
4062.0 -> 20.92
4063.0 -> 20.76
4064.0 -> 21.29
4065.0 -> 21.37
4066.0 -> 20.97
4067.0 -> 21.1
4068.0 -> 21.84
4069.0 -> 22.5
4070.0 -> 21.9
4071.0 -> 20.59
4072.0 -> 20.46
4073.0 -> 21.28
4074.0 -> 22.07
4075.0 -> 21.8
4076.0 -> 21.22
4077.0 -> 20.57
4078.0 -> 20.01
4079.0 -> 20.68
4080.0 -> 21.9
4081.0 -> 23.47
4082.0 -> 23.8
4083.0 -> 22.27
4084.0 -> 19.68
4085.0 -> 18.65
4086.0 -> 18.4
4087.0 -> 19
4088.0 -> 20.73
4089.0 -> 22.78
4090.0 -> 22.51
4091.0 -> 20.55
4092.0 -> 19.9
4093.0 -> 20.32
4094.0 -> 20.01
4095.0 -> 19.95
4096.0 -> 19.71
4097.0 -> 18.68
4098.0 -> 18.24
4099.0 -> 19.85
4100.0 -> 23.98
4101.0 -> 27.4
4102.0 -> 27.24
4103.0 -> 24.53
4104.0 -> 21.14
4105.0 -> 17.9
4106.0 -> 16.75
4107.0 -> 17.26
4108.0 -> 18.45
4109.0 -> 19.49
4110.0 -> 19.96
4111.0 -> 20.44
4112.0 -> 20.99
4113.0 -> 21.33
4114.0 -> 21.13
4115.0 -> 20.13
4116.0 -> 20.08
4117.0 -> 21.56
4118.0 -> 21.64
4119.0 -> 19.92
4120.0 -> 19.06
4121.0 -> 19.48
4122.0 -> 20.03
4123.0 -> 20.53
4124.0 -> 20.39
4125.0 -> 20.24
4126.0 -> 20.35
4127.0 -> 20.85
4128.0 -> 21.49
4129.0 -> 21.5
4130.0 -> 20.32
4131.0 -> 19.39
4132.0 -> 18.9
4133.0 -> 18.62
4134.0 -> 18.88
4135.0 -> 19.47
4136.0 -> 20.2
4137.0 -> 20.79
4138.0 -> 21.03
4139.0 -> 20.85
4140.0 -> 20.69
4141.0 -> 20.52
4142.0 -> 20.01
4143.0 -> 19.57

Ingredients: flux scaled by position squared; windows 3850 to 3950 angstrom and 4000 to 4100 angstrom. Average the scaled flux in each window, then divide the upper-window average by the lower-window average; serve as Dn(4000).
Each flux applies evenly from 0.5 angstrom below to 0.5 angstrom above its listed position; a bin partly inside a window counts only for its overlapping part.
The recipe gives 1.24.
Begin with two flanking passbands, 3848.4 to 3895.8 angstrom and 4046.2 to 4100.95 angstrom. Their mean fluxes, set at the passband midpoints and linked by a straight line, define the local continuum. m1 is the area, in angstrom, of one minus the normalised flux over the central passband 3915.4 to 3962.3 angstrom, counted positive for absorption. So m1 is 3.3 angstrom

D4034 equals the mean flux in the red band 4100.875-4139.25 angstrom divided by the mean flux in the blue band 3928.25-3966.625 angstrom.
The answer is 1.2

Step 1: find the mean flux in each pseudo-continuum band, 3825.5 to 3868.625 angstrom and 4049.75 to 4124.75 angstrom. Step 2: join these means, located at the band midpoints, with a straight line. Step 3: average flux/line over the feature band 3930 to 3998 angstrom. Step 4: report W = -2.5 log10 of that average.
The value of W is 0.08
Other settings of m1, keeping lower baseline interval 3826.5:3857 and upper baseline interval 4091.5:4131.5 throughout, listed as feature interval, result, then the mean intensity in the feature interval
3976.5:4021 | -3.96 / 20.6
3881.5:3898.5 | 0.52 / 16.8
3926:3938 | 1.48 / 15.8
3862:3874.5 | -2.14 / 20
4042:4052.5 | -1.07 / 21.6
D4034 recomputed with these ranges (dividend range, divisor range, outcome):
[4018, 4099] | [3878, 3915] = 1.17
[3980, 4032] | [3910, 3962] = 1.15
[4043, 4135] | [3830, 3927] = 1.15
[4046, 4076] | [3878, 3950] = 1.20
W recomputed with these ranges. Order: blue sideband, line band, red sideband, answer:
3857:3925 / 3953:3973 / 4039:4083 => 0.22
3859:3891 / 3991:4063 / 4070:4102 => -0.05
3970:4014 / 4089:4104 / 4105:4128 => -0.09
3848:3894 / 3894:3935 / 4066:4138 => 0.03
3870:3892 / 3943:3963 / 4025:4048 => 0.05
